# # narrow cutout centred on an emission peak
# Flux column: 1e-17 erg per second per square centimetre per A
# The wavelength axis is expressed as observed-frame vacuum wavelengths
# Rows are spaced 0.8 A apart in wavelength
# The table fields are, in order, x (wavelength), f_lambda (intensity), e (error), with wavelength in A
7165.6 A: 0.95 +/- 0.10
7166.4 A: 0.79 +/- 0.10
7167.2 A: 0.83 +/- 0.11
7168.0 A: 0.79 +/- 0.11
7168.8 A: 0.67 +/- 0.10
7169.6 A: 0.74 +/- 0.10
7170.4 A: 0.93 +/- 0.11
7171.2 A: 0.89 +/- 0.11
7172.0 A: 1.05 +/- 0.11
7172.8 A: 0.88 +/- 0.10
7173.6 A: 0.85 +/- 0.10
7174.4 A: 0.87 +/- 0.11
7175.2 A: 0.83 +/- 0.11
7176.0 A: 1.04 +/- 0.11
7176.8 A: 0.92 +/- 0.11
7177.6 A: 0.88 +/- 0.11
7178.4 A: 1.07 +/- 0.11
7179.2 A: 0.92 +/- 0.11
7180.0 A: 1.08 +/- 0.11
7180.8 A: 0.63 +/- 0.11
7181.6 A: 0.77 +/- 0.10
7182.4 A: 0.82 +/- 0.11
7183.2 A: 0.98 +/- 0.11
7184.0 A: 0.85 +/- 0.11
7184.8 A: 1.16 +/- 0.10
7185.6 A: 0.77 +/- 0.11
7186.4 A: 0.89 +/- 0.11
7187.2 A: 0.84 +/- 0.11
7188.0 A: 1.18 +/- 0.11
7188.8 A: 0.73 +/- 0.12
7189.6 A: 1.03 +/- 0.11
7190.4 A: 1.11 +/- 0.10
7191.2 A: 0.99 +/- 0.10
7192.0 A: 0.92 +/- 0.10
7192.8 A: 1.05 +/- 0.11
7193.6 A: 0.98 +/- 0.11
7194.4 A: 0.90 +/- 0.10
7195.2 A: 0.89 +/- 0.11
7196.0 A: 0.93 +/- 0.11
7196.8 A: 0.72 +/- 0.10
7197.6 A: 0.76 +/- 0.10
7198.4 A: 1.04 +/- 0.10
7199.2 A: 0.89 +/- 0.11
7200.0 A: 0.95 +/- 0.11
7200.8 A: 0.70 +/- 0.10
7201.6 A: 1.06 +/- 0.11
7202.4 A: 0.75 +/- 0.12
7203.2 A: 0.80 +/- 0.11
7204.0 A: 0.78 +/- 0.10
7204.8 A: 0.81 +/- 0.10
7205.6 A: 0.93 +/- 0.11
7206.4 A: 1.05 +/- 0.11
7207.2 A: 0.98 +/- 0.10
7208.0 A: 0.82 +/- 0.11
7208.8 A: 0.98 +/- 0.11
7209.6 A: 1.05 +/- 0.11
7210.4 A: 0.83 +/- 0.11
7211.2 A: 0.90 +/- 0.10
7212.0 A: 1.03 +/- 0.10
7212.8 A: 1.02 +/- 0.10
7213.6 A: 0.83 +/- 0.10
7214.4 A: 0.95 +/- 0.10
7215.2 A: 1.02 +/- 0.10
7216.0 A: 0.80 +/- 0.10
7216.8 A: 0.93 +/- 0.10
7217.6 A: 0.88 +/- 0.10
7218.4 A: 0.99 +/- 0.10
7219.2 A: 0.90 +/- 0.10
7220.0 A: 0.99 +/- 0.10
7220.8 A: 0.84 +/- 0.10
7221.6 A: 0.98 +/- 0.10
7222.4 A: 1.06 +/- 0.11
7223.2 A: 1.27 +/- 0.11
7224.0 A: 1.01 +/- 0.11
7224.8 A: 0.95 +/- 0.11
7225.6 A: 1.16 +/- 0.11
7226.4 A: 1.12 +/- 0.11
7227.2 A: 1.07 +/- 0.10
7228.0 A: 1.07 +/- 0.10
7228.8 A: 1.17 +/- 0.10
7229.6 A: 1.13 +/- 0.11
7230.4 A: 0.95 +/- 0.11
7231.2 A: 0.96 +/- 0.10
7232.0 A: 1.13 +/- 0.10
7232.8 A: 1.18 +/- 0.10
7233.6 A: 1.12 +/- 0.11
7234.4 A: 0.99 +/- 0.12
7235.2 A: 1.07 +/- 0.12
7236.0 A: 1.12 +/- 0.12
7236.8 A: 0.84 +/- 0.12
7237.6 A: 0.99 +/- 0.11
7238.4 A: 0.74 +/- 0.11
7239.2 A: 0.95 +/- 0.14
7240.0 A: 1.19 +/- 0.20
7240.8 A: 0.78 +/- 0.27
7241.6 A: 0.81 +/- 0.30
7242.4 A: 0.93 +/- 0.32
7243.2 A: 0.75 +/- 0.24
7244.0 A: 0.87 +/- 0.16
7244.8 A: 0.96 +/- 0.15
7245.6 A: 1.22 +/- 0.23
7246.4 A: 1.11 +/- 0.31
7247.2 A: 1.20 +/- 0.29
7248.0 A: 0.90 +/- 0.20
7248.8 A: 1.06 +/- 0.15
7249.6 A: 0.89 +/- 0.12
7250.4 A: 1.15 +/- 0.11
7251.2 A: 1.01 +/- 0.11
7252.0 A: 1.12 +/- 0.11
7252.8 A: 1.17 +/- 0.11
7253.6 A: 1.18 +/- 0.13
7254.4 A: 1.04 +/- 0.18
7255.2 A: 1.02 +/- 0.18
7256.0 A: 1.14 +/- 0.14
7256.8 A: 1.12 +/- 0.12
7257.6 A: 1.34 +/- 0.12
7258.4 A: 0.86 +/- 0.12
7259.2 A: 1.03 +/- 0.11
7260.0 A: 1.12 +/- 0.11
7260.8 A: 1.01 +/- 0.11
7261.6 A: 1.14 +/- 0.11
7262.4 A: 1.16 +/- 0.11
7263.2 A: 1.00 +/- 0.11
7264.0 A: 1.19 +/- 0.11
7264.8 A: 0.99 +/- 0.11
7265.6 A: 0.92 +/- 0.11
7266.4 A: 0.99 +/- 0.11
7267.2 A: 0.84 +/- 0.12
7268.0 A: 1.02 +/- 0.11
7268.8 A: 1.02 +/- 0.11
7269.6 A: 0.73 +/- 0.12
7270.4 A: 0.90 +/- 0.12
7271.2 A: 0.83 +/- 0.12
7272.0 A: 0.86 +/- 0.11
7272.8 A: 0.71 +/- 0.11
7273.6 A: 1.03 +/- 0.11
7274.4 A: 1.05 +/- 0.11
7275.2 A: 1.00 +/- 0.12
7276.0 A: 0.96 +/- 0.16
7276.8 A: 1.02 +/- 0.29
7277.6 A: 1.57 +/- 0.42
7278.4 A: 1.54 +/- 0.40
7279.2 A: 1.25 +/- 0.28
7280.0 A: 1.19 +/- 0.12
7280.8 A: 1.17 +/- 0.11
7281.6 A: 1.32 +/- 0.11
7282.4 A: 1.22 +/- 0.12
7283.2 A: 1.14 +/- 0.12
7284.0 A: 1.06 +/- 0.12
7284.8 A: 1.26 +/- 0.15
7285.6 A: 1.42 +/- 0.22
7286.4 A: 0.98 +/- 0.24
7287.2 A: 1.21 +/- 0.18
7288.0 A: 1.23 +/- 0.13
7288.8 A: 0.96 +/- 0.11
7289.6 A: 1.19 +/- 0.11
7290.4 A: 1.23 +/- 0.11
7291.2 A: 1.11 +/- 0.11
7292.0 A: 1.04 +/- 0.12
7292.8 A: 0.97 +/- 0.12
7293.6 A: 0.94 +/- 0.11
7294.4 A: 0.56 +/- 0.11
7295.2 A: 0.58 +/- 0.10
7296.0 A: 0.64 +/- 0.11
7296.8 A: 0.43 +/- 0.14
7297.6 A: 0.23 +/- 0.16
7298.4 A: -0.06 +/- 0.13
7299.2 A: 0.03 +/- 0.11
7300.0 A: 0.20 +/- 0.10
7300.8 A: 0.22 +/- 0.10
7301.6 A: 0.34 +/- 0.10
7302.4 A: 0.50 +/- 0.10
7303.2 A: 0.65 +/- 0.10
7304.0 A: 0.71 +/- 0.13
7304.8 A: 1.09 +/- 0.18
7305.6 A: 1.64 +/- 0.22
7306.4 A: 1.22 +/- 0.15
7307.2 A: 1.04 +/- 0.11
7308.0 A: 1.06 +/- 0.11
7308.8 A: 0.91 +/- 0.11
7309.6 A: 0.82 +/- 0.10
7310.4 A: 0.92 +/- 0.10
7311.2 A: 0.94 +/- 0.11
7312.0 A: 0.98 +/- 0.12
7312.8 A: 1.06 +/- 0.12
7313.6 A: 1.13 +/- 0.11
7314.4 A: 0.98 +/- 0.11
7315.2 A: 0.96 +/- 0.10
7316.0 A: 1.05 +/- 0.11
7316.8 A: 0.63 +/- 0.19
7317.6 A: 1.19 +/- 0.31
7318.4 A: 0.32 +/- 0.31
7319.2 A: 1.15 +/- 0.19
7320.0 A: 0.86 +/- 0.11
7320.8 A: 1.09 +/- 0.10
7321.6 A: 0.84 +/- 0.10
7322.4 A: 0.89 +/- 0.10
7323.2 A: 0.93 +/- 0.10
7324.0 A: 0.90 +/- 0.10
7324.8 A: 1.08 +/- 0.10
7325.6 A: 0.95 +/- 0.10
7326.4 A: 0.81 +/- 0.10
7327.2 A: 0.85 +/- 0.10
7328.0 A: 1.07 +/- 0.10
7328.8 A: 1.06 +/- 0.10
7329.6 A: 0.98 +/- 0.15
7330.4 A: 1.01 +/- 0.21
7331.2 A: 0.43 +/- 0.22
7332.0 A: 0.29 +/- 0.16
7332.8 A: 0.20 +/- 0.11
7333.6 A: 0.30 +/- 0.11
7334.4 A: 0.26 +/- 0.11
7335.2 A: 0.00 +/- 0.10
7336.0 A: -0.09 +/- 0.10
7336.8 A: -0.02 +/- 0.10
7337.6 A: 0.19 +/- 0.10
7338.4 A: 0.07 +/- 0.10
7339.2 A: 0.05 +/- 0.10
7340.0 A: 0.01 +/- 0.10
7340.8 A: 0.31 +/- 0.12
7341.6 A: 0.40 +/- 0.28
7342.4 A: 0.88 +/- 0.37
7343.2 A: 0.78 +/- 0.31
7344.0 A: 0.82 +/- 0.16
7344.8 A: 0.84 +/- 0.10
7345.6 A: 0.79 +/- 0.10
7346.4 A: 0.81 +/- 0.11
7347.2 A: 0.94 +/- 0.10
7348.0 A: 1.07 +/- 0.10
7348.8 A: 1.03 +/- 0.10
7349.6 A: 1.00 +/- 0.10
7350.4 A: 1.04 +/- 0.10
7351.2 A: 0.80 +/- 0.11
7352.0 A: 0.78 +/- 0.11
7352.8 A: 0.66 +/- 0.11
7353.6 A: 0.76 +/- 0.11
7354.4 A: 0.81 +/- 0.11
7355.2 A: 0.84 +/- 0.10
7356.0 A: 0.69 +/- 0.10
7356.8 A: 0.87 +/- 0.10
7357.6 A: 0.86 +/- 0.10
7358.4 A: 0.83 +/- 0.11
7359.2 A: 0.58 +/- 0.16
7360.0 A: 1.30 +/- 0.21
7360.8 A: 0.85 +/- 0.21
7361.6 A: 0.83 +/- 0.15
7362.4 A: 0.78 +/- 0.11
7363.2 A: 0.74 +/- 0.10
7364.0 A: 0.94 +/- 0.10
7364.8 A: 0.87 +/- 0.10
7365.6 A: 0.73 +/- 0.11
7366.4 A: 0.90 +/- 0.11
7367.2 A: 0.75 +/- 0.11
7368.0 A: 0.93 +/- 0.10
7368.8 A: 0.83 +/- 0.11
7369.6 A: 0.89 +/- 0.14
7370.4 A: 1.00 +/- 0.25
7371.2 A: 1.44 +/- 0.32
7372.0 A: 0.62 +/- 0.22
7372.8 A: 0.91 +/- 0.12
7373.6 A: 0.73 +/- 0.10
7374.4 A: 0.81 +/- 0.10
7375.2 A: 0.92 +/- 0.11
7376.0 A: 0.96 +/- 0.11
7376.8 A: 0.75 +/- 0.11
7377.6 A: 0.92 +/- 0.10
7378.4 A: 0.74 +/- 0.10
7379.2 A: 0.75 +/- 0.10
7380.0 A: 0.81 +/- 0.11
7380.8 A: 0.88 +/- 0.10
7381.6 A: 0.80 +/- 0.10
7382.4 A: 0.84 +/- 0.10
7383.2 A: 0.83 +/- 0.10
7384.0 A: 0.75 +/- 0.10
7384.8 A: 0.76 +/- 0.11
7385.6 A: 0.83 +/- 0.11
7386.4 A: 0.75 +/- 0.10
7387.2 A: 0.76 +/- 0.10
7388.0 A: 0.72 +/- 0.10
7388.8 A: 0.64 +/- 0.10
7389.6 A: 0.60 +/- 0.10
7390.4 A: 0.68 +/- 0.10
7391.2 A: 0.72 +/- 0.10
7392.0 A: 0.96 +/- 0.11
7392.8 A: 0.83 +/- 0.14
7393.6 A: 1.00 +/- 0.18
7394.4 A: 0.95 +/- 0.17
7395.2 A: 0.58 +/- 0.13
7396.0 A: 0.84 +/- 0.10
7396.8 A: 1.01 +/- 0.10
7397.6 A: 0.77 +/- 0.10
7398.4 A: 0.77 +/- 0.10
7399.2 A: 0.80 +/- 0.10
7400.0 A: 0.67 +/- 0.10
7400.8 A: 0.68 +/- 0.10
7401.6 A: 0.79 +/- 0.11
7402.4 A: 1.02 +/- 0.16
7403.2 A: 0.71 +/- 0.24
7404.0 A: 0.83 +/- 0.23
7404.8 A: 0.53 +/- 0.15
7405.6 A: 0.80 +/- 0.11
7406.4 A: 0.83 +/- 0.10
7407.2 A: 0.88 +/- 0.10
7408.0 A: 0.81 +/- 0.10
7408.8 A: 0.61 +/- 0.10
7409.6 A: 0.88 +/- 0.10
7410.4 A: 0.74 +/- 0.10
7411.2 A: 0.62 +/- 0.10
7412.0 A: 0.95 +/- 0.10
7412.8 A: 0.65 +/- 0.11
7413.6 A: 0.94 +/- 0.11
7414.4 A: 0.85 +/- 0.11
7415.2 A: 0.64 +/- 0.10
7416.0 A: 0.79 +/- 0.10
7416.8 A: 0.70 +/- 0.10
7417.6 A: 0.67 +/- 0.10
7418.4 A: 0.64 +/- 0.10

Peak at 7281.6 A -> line C III] 1909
